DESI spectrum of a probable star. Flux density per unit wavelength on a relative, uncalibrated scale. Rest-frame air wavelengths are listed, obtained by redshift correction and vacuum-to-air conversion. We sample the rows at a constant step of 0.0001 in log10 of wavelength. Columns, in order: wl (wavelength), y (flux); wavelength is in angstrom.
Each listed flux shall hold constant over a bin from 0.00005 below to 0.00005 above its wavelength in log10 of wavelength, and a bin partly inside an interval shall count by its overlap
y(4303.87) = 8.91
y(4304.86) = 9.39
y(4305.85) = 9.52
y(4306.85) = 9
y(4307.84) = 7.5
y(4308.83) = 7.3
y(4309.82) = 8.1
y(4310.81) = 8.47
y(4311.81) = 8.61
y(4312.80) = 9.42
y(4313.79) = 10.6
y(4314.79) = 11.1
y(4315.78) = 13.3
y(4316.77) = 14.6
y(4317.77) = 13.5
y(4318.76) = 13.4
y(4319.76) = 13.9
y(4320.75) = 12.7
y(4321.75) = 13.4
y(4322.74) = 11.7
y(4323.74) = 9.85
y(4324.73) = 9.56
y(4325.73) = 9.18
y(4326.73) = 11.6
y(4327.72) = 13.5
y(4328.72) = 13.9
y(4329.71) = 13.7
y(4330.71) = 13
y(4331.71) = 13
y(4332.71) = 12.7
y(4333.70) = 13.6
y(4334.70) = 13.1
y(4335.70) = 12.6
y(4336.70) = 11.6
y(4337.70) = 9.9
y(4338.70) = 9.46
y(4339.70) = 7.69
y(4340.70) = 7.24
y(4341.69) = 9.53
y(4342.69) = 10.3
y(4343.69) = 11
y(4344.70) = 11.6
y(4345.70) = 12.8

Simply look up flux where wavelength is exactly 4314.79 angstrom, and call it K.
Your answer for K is 11.1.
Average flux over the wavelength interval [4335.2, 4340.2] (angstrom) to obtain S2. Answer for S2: 10.2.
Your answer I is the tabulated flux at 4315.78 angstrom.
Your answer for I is 13.3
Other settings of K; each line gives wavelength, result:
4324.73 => 9.56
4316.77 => 14.6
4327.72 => 13.5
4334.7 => 13.1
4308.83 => 7.3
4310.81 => 8.47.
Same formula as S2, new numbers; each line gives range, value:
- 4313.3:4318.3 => 12.6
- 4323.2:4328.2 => 10.7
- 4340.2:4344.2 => 9.52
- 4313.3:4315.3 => 10.9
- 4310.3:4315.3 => 9.64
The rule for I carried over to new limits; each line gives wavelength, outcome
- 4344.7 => 11.6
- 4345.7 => 12.8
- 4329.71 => 13.7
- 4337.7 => 9.9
